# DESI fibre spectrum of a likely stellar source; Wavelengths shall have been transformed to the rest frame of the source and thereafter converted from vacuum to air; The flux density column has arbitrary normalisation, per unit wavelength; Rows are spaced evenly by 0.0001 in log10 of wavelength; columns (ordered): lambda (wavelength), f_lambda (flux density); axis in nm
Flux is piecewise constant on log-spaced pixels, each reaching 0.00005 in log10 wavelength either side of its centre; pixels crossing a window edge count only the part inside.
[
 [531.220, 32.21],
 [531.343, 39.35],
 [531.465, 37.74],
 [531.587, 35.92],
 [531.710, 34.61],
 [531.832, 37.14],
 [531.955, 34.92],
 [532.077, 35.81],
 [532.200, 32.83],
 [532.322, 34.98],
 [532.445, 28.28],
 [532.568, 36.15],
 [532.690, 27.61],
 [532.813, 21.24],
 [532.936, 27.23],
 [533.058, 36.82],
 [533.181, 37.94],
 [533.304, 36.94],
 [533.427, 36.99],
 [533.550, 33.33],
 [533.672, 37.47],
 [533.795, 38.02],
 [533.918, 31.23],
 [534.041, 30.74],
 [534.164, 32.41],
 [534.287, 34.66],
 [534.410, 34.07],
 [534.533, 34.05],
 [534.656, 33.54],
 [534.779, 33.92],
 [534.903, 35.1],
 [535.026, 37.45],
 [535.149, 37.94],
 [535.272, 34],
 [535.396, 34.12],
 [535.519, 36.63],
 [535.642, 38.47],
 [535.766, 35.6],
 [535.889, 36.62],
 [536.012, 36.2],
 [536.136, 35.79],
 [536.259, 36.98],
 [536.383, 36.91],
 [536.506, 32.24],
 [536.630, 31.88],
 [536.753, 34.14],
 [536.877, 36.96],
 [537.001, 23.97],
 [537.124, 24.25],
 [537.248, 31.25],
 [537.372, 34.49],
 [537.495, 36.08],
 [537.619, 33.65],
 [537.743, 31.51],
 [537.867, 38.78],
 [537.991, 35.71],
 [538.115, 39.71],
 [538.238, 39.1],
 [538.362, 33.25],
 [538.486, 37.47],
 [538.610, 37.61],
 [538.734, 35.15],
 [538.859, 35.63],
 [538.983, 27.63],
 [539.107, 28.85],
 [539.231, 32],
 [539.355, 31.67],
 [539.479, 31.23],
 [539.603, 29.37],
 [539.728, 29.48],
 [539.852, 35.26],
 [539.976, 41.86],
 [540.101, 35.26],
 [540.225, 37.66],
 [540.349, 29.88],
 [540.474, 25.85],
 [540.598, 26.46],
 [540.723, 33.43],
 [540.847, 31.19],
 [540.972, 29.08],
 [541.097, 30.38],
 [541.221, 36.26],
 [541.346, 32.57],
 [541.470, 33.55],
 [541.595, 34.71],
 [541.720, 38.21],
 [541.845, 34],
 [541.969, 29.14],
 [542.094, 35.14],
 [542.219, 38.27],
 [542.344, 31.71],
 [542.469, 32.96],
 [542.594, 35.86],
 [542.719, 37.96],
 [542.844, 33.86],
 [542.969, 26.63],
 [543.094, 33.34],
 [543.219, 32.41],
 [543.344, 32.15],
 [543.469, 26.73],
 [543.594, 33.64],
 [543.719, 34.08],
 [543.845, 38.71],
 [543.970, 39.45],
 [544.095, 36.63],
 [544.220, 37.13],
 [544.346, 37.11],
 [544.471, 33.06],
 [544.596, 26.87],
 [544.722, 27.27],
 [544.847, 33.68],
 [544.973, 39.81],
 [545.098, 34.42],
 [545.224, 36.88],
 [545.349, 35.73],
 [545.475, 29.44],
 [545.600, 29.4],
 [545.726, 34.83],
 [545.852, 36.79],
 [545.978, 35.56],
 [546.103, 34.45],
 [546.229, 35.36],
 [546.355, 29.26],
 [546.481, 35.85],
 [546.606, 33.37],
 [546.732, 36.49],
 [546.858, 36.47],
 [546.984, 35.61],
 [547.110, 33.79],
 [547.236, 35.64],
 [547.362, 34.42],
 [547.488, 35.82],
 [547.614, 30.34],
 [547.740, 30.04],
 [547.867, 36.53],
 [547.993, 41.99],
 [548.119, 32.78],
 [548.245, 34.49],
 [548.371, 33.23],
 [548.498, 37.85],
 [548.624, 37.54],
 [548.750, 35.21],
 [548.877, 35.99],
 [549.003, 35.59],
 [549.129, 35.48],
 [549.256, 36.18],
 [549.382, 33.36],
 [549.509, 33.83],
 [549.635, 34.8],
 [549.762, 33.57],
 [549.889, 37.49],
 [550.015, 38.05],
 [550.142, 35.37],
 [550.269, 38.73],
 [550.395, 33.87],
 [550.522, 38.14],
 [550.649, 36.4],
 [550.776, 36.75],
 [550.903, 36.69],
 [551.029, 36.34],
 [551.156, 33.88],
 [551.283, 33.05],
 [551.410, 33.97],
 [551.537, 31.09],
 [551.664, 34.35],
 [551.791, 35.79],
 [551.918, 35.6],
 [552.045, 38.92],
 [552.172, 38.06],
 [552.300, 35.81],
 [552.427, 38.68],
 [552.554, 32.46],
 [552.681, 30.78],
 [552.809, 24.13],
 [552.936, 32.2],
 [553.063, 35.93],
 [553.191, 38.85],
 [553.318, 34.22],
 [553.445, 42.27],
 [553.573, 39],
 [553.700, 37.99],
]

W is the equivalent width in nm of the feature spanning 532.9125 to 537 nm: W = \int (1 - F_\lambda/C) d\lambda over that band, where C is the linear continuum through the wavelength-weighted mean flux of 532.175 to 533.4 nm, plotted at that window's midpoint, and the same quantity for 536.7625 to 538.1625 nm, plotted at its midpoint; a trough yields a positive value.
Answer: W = -0.29 nm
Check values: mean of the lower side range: 32.1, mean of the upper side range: 33.3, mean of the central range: 35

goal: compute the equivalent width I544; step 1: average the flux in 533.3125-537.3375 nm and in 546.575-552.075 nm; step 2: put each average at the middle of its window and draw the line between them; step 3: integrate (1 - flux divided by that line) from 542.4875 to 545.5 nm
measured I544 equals 0.09 nm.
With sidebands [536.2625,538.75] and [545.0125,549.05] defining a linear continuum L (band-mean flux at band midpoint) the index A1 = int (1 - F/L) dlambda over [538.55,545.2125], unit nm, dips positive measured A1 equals 0.23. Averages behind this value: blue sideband 34.3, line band 33.3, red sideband 34.8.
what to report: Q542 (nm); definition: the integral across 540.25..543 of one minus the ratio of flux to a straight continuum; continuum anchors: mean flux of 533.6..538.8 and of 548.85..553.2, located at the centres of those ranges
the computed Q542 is 0.17 nm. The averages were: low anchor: 34.7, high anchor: 35.1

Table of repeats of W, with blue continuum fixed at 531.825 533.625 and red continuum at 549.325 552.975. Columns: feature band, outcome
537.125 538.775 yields -0.08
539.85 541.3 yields 0.05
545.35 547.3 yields 0.01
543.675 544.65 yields -0.04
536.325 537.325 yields 0.06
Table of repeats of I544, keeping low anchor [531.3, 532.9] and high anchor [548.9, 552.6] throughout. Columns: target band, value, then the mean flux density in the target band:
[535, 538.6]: -0.097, 34.9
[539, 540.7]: 0.124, 31.8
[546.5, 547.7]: 0.019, 34.6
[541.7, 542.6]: 0.012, 34.1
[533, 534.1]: -0.063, 35.5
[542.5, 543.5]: 0.062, 32.6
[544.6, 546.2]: 0.055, 33.8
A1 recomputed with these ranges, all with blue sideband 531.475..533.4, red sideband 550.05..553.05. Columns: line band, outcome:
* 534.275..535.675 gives -0.07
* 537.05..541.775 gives 0.09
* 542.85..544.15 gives 0.03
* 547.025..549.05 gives -0.03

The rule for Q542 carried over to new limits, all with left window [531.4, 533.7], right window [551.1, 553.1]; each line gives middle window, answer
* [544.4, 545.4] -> 0.01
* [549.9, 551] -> -0.09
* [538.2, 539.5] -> 0.01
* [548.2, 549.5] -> -0.06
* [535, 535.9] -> -0.06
